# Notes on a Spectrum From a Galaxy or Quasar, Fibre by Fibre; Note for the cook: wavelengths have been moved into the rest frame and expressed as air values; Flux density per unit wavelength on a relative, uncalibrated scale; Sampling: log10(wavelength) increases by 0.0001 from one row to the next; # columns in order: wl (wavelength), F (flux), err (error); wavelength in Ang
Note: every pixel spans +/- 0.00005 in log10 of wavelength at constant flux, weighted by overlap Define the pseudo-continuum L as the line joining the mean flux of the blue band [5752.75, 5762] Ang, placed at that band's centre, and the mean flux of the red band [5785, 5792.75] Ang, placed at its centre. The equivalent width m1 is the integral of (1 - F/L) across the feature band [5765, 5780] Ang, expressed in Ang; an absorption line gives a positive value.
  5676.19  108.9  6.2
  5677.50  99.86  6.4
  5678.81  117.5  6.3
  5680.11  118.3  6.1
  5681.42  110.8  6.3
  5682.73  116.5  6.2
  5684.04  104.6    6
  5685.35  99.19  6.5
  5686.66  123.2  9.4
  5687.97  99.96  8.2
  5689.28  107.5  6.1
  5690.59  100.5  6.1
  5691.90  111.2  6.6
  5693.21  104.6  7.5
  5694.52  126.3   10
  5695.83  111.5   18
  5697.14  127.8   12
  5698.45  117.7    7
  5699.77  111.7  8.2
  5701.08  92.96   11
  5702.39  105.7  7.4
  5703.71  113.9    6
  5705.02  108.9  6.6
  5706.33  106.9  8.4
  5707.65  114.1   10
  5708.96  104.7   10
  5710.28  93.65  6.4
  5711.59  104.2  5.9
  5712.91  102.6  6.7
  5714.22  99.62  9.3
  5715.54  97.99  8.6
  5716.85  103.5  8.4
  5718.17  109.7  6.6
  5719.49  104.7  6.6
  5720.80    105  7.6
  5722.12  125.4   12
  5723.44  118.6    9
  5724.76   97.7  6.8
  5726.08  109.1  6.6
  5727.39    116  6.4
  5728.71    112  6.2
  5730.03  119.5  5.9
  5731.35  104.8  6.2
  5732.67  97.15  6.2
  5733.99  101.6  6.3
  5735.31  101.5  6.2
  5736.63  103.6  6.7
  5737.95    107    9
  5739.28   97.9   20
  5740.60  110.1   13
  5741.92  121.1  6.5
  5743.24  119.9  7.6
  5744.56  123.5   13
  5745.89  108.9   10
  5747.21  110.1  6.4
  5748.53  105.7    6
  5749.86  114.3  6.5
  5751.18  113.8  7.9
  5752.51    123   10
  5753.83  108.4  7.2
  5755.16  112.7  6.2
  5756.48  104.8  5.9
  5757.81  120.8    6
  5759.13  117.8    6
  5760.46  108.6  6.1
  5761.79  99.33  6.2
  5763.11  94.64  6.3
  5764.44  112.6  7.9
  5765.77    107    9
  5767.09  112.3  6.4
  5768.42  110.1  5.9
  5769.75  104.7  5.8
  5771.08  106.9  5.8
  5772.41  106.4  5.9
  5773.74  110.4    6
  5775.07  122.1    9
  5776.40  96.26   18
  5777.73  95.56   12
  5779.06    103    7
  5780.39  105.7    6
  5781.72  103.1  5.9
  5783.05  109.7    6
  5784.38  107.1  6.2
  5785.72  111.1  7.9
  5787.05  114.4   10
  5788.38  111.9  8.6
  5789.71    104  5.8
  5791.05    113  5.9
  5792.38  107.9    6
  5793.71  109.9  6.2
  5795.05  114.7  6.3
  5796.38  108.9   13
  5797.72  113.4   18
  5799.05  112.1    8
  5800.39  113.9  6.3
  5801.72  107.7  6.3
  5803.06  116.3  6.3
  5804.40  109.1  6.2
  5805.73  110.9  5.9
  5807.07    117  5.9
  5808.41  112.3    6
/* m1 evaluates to 0.6 Ang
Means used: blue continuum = 111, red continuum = 110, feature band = 107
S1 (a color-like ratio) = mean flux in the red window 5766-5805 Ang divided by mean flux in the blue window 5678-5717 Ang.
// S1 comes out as 1.0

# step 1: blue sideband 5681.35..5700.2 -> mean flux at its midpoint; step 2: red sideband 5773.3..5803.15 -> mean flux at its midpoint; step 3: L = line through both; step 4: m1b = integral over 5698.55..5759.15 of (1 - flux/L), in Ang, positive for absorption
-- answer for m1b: 0.95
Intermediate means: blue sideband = 112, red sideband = 109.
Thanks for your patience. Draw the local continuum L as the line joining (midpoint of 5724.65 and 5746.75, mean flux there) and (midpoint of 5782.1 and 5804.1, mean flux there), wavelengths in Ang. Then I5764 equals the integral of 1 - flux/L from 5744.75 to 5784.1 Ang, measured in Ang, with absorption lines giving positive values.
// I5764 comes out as 0.5 Ang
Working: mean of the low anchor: 109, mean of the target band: 109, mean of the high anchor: 111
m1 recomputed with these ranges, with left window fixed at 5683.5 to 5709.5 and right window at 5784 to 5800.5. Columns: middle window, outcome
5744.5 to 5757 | -0.19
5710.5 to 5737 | 0.84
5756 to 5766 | 0.20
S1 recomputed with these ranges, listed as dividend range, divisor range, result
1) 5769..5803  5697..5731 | 1.00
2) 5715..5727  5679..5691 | 0.99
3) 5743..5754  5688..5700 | 1.01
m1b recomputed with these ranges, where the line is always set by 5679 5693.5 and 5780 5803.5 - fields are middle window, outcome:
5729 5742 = 0.4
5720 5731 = -0.3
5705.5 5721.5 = 0.8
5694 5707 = -0.3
